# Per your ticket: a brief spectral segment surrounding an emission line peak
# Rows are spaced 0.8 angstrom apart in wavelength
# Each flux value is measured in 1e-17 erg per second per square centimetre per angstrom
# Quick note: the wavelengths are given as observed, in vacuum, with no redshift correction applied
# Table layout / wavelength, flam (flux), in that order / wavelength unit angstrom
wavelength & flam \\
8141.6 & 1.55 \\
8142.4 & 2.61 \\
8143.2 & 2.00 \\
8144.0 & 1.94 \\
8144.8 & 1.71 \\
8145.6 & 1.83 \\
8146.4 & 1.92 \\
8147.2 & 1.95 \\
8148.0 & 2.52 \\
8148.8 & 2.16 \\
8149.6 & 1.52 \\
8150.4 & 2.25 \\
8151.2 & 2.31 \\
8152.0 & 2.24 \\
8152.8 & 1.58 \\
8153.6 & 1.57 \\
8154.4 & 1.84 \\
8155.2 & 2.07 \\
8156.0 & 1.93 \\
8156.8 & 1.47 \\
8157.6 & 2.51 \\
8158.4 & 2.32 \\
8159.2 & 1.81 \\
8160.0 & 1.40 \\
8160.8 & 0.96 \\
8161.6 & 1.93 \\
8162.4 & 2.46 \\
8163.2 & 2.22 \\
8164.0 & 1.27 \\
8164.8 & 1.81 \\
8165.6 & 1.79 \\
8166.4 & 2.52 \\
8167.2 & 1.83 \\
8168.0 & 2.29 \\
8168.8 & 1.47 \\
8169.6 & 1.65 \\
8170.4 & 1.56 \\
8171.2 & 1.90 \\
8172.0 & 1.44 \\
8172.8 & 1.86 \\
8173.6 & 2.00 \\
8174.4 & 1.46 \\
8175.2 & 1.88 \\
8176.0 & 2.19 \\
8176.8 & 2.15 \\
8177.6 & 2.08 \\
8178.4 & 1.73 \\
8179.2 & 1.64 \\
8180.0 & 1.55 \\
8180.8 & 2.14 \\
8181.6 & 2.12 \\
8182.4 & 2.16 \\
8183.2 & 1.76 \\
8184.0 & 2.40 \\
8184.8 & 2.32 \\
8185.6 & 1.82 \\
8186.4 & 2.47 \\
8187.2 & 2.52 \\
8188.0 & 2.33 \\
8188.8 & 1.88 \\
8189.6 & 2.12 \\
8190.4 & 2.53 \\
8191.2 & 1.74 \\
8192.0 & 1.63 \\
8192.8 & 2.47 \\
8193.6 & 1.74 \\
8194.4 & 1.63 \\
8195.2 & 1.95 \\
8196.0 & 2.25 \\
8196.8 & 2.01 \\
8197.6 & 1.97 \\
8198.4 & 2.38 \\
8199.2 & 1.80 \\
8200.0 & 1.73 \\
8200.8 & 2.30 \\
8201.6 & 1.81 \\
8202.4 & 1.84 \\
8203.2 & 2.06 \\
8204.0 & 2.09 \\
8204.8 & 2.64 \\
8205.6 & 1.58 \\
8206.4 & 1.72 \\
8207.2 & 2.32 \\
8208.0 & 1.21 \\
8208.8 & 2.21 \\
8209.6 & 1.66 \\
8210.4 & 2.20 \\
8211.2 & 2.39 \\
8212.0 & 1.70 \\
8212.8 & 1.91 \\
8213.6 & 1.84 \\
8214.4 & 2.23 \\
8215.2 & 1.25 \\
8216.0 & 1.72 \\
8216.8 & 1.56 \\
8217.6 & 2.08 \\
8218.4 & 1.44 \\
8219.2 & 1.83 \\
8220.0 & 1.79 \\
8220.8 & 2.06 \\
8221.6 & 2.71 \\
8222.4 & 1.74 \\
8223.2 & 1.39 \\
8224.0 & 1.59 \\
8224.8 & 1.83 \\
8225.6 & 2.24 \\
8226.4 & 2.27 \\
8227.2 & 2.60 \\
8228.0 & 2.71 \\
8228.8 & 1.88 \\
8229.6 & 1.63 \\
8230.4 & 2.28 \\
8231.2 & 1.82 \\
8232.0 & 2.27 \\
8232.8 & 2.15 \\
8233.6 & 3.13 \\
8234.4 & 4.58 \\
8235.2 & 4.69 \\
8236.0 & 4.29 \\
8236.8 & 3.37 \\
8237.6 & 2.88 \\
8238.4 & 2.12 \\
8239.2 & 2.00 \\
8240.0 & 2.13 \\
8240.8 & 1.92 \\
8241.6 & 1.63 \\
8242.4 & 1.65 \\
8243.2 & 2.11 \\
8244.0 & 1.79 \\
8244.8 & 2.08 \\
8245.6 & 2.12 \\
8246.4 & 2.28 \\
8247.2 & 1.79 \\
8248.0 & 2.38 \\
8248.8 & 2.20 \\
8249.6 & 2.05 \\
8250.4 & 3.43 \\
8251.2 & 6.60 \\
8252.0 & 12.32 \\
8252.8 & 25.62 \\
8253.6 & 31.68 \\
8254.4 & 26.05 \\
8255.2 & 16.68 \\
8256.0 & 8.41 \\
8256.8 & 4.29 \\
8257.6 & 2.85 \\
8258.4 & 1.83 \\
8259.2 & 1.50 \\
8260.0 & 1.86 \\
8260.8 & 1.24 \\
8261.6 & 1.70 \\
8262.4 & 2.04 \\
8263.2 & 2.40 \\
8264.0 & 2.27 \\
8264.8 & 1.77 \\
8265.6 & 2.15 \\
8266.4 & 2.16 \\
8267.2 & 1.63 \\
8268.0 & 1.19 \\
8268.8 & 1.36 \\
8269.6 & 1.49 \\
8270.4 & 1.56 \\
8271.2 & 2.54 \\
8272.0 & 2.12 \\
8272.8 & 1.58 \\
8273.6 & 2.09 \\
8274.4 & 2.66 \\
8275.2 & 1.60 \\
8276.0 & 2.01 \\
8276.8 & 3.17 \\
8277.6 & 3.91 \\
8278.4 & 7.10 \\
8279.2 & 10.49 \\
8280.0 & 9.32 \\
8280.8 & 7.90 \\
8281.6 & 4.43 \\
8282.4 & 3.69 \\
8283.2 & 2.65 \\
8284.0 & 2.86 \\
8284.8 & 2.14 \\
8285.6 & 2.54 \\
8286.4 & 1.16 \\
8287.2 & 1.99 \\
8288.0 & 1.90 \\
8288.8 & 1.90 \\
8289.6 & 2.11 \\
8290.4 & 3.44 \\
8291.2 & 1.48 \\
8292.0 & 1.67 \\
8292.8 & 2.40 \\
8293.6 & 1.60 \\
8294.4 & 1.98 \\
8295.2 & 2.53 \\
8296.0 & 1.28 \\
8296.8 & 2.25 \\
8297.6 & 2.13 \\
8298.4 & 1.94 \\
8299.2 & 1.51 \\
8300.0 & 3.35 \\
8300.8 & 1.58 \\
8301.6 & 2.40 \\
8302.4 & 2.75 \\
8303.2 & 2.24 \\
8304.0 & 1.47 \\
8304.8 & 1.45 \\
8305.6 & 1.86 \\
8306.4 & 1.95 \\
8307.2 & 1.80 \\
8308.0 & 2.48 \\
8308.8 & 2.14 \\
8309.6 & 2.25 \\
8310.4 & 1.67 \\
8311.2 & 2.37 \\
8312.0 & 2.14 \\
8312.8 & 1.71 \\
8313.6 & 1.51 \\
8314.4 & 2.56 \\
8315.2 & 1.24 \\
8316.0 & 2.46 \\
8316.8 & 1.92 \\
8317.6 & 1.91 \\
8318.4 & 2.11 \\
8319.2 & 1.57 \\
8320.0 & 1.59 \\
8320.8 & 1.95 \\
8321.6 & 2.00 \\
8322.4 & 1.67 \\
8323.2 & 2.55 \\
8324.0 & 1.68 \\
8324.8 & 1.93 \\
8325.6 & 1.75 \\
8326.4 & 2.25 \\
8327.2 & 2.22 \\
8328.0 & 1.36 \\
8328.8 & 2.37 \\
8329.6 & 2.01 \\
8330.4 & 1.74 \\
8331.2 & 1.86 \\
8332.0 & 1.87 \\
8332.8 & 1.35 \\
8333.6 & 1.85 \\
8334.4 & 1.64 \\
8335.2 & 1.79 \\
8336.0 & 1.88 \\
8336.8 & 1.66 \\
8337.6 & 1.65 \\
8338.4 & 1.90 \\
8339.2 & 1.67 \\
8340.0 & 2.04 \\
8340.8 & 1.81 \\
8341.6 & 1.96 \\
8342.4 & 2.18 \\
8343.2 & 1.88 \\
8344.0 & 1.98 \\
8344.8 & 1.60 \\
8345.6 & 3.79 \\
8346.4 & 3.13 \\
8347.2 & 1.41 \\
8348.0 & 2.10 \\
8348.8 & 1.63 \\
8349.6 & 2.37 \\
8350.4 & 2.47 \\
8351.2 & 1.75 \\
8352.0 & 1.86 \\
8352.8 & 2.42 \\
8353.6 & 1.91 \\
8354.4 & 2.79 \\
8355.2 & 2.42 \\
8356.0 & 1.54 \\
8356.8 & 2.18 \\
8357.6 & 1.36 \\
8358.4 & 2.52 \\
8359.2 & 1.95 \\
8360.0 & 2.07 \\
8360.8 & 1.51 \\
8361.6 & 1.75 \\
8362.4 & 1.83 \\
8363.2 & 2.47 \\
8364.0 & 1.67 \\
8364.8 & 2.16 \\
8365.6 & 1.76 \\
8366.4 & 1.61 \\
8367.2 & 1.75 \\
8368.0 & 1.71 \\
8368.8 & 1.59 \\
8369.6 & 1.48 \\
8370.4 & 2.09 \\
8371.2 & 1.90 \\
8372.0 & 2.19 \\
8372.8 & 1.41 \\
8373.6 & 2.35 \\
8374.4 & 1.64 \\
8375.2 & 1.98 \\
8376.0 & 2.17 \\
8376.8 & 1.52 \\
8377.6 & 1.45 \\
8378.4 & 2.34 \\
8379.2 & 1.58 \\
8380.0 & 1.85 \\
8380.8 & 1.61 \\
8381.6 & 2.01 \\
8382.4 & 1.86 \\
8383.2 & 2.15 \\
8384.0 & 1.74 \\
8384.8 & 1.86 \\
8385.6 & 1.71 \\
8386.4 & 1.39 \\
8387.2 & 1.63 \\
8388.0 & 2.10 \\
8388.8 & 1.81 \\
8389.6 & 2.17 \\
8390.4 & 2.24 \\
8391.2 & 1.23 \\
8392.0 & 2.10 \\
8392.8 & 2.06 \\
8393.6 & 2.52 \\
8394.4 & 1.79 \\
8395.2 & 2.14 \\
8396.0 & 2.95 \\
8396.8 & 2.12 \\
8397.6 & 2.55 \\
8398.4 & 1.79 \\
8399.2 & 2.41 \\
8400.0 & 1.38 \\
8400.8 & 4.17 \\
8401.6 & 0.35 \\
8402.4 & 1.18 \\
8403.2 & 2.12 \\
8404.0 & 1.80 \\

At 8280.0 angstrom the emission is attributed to [N II] 6583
